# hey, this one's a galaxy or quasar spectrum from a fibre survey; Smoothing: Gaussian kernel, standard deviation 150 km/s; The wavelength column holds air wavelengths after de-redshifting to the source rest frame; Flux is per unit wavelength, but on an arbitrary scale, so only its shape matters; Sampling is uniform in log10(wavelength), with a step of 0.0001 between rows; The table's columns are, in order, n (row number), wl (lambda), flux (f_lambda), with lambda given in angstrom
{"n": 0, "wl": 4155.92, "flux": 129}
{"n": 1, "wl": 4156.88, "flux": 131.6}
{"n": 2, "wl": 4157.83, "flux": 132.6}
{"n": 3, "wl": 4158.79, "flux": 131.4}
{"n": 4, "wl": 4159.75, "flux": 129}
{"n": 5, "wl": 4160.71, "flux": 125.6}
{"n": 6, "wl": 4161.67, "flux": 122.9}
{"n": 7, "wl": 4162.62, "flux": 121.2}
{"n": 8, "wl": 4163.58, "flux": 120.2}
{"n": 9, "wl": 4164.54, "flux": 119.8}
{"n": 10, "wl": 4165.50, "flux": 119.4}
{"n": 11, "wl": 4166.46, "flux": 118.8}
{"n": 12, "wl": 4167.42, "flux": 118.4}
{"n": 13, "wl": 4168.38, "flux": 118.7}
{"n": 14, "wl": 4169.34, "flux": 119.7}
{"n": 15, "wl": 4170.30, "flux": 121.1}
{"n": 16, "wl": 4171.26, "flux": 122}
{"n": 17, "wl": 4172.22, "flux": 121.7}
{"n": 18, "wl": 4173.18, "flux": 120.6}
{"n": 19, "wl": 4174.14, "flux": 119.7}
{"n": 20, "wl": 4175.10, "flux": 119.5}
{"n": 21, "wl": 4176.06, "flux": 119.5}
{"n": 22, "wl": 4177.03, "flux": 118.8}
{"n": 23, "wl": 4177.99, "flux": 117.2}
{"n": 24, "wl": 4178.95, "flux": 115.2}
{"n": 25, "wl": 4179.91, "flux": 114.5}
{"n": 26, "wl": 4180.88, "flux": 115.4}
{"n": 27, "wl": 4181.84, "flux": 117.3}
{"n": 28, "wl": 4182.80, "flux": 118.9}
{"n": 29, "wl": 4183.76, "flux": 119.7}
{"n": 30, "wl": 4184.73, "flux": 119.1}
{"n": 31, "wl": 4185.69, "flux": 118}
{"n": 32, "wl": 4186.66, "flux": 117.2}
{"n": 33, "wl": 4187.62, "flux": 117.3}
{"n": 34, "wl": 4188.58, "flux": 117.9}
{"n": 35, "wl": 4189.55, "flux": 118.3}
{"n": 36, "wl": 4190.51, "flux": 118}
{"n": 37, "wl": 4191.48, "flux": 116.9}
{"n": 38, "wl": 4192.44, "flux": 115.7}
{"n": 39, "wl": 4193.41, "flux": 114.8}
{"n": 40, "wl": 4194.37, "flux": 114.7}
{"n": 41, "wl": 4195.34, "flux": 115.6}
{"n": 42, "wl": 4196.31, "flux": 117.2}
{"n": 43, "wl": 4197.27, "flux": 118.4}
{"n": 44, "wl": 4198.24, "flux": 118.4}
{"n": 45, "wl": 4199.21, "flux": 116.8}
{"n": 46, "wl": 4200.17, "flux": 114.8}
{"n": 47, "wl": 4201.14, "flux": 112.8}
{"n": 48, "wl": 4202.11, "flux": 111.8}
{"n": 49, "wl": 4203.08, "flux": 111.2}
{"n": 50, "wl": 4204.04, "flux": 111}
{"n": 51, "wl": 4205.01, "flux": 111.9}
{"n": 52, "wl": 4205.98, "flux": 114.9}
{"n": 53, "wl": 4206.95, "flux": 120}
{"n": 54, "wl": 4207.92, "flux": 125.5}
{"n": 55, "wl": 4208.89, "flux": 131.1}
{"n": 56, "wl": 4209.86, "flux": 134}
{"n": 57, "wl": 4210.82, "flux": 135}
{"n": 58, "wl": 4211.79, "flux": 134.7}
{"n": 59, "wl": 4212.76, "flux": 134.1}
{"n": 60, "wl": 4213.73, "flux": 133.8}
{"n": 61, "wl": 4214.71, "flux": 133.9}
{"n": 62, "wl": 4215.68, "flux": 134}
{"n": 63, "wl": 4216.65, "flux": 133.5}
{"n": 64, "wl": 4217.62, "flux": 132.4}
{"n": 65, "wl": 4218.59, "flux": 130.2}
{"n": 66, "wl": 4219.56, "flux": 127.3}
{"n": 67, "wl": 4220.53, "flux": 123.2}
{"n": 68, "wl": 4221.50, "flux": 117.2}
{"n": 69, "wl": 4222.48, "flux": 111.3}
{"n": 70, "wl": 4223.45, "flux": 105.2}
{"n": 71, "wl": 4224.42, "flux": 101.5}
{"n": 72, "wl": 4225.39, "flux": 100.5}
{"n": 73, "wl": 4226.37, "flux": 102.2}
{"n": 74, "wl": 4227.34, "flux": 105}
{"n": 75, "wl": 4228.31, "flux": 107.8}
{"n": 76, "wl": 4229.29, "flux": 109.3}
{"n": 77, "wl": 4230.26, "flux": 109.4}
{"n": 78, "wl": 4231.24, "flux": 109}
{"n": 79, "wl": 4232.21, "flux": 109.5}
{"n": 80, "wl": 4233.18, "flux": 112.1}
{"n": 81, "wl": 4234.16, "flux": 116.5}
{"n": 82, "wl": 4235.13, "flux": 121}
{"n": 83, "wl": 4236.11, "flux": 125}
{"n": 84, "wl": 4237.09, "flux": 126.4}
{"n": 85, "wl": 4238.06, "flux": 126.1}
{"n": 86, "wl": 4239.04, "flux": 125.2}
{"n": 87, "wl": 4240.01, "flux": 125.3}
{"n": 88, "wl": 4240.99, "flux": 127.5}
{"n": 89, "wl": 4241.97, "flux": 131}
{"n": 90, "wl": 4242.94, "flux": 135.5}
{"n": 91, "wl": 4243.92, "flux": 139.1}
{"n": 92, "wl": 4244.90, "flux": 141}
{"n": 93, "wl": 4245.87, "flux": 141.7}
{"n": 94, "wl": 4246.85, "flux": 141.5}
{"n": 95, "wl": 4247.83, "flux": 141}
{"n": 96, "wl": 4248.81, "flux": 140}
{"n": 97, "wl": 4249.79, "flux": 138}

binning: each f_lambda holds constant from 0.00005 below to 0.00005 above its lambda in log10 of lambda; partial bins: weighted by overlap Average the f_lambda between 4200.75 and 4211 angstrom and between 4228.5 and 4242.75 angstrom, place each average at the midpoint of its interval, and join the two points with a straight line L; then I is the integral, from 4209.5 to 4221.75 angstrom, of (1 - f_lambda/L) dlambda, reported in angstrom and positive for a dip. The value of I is -1.19 angstrom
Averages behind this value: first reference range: 120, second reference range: 120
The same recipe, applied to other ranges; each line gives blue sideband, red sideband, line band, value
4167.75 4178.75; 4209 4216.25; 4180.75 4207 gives 2.3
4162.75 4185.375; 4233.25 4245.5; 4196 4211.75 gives 0.5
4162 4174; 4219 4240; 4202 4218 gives -1.4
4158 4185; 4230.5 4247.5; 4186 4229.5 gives 1.7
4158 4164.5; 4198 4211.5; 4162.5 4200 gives 1.3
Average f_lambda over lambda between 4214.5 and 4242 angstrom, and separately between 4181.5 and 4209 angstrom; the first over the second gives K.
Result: 1.0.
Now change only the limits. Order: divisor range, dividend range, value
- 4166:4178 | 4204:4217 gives 1.07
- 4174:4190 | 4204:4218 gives 1.09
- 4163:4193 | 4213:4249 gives 1.04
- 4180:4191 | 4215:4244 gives 1.01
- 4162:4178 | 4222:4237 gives 0.92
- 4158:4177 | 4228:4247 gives 1.02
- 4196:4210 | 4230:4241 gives 1.01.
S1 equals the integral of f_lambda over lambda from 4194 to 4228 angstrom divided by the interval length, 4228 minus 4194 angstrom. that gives 120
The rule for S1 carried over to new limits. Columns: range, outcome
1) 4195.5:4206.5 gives 115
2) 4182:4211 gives 118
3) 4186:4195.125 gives 117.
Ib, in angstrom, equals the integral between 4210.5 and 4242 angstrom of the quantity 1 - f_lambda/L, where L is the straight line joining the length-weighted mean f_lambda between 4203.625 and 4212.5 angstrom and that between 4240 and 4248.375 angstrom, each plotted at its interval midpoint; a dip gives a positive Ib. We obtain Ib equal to 2.46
